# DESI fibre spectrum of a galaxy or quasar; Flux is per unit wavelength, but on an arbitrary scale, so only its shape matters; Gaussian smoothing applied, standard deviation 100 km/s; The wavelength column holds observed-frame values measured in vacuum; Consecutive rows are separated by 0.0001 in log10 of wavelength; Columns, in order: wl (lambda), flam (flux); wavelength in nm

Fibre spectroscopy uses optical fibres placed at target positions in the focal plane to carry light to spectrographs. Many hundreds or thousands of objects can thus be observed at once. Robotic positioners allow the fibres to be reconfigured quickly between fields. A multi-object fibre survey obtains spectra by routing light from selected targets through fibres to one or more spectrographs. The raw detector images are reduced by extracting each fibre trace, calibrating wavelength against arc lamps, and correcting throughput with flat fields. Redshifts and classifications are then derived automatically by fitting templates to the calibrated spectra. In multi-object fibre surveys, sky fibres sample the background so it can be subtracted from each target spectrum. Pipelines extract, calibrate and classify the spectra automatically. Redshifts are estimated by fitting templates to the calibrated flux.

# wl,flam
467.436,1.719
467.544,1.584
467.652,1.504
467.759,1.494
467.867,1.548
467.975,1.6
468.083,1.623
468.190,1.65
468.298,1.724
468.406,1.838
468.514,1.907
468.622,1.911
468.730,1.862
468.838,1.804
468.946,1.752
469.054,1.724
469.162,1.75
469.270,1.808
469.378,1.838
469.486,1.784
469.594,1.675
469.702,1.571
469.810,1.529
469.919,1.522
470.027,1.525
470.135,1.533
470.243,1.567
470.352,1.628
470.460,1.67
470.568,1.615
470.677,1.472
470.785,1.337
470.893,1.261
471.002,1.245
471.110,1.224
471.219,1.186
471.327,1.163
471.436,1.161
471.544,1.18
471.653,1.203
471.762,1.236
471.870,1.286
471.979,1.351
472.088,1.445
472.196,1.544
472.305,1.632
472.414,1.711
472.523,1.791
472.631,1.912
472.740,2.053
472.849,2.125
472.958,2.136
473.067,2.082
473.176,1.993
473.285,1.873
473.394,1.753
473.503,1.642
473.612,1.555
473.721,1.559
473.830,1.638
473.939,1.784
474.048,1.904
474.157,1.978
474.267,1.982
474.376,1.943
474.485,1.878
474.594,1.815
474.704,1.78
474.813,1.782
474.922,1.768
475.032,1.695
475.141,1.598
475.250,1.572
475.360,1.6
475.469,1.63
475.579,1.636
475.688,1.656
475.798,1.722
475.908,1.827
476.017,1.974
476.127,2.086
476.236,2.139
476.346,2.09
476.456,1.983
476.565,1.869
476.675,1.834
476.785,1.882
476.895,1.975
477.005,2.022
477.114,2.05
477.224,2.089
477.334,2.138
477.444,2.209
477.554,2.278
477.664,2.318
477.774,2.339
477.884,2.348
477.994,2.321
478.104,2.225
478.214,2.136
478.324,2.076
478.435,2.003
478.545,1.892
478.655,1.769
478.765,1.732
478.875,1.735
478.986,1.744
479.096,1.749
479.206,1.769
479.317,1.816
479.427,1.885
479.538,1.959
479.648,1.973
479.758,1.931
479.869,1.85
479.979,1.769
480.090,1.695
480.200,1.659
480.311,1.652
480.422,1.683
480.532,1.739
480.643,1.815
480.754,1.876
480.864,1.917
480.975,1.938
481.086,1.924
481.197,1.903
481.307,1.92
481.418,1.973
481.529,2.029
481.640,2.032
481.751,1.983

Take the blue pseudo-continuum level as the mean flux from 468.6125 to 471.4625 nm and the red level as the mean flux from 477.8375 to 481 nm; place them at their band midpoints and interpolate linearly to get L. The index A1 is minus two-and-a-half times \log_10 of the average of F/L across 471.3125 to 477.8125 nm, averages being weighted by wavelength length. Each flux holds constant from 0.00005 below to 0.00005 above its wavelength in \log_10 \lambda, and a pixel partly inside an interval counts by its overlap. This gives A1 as -0.050 mag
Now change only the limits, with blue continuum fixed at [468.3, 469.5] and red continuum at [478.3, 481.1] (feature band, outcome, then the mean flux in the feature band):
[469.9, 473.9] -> 0.162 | 1.56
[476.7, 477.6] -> -0.139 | 2.07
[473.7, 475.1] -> 0.004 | 1.81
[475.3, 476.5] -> -0.015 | 1.85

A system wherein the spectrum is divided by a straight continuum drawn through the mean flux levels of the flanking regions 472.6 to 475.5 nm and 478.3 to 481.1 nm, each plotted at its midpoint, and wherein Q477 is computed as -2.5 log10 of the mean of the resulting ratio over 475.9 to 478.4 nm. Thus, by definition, -0.155 mag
